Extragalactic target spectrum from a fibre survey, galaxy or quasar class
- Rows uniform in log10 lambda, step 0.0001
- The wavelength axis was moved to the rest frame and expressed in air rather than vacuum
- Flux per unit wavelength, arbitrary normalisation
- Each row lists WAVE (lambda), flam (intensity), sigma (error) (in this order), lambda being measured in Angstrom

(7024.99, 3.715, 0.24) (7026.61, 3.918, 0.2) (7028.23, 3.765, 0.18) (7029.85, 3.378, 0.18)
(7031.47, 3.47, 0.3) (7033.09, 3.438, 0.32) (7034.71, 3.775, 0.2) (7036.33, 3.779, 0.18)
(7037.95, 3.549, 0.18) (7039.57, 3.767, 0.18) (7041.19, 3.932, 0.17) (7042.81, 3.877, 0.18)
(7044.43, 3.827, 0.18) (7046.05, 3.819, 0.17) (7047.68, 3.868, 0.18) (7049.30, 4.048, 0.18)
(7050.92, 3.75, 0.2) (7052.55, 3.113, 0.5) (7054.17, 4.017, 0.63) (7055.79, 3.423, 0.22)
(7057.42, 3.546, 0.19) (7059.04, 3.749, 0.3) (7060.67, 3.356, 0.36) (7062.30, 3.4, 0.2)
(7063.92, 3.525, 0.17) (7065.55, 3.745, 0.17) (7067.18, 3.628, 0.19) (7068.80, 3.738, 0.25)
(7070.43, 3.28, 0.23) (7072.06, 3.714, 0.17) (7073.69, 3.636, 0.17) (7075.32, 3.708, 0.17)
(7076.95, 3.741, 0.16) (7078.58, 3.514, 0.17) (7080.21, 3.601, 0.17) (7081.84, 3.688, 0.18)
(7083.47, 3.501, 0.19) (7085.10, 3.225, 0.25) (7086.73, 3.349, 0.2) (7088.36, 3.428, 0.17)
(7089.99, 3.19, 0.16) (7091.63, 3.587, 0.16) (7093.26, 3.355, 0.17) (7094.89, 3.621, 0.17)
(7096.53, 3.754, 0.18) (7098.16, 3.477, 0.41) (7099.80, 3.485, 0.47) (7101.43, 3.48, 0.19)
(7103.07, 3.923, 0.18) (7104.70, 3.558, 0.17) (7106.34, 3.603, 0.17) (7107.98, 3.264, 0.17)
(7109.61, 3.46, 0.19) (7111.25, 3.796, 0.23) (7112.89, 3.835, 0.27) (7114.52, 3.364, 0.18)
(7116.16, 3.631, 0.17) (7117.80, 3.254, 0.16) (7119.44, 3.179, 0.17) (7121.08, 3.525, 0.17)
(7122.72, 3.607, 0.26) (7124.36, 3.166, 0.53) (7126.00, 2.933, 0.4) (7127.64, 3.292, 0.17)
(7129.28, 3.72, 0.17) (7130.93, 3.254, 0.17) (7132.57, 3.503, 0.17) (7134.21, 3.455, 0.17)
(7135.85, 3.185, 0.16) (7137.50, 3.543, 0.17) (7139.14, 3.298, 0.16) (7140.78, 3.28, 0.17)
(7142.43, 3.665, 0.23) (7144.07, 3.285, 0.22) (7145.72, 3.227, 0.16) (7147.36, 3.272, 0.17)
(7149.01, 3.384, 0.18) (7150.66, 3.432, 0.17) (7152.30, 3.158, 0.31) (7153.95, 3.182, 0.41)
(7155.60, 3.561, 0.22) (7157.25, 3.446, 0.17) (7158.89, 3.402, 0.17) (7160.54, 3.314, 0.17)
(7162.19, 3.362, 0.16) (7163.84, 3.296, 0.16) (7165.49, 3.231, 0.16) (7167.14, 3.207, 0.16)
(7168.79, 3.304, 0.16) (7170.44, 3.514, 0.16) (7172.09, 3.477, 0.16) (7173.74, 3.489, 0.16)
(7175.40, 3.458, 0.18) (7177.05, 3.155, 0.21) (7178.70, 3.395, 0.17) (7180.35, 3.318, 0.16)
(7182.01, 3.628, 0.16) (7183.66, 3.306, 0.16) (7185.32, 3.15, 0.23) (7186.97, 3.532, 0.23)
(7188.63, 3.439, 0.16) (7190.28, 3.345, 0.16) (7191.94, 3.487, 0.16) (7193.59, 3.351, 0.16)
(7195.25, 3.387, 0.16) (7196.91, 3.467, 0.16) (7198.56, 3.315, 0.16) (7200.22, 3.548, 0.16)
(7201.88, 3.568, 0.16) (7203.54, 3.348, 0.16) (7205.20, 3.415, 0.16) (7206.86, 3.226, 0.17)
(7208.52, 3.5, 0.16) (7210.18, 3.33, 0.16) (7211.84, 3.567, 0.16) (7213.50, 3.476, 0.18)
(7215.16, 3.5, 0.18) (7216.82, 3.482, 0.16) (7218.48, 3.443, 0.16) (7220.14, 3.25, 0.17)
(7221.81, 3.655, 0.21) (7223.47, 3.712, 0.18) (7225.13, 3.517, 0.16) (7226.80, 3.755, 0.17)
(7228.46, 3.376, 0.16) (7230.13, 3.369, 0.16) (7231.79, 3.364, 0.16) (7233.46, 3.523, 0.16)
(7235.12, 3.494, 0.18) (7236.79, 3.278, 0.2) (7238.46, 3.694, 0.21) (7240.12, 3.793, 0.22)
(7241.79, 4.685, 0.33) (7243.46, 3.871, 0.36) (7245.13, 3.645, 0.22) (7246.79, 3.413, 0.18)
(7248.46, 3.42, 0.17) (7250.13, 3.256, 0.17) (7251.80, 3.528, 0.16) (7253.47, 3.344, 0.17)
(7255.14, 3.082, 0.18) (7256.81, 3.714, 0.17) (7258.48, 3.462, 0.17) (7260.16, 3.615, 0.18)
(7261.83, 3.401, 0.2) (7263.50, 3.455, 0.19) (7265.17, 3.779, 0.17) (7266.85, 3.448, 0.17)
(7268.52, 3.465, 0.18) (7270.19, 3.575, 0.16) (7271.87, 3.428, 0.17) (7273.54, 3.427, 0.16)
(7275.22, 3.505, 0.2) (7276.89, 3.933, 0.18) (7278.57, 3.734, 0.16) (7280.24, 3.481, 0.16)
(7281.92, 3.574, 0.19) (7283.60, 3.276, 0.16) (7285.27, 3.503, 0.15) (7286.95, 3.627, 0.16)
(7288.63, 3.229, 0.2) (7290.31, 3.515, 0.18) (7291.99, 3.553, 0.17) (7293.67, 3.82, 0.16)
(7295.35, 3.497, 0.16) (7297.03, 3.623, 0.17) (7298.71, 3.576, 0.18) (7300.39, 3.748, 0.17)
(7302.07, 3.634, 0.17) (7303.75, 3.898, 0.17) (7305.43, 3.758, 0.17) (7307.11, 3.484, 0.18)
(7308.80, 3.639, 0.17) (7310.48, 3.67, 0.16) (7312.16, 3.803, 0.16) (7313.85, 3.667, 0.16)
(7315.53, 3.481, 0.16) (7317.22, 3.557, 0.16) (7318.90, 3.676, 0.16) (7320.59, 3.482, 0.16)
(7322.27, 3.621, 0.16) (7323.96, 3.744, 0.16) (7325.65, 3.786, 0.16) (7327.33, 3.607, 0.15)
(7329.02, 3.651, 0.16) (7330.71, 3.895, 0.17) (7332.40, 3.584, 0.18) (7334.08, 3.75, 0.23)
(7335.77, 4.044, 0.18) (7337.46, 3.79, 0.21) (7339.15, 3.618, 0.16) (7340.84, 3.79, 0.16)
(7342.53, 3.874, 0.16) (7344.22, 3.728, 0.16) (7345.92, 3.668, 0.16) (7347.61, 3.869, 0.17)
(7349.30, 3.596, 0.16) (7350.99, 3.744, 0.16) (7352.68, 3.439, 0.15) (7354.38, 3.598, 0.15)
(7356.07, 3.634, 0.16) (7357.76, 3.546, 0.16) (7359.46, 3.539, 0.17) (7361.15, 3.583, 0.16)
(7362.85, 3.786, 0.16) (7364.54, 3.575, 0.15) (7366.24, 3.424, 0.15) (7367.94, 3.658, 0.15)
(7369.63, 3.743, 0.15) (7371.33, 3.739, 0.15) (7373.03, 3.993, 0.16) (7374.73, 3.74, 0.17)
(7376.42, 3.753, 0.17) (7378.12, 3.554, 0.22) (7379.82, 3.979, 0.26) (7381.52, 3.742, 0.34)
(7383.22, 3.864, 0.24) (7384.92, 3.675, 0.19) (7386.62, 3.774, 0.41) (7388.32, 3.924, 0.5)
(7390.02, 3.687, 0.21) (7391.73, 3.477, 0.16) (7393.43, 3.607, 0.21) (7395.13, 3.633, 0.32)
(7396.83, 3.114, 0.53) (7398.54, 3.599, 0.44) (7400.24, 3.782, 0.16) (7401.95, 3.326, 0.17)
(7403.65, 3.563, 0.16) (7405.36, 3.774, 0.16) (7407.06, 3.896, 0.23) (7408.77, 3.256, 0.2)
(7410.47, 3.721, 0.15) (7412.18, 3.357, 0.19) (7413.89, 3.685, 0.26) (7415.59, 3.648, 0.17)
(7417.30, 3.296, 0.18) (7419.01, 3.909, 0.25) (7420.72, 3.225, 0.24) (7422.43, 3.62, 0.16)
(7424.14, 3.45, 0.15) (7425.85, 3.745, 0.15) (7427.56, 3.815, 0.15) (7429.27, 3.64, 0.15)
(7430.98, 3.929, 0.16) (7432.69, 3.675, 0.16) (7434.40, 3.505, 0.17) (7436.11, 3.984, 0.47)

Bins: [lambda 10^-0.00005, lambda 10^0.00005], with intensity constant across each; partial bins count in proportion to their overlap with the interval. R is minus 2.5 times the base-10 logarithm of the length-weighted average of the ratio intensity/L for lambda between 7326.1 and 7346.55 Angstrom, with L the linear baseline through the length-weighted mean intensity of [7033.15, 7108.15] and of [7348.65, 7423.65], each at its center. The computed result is -0.04 mag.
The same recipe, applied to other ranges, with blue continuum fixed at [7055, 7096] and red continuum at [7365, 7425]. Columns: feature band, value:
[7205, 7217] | 0.04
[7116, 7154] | 0.06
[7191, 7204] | 0.04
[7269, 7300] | 0.01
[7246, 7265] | 0.05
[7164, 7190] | 0.06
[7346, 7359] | 0.00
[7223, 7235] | 0.02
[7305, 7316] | -0.01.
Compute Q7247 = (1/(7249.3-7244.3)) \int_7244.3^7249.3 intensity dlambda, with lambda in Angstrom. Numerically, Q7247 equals 3.5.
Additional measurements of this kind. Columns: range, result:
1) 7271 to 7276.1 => 3.46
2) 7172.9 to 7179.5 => 3.37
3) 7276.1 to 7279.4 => 3.83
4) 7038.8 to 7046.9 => 3.84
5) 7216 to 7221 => 3.39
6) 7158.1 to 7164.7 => 3.34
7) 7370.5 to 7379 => 3.76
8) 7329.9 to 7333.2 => 3.74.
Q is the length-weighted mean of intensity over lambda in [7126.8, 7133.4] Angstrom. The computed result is 3.44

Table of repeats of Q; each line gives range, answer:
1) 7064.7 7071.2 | 3.6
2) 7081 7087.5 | 3.44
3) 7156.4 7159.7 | 3.43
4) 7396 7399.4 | 3.36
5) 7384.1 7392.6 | 3.71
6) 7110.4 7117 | 3.65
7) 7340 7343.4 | 3.83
